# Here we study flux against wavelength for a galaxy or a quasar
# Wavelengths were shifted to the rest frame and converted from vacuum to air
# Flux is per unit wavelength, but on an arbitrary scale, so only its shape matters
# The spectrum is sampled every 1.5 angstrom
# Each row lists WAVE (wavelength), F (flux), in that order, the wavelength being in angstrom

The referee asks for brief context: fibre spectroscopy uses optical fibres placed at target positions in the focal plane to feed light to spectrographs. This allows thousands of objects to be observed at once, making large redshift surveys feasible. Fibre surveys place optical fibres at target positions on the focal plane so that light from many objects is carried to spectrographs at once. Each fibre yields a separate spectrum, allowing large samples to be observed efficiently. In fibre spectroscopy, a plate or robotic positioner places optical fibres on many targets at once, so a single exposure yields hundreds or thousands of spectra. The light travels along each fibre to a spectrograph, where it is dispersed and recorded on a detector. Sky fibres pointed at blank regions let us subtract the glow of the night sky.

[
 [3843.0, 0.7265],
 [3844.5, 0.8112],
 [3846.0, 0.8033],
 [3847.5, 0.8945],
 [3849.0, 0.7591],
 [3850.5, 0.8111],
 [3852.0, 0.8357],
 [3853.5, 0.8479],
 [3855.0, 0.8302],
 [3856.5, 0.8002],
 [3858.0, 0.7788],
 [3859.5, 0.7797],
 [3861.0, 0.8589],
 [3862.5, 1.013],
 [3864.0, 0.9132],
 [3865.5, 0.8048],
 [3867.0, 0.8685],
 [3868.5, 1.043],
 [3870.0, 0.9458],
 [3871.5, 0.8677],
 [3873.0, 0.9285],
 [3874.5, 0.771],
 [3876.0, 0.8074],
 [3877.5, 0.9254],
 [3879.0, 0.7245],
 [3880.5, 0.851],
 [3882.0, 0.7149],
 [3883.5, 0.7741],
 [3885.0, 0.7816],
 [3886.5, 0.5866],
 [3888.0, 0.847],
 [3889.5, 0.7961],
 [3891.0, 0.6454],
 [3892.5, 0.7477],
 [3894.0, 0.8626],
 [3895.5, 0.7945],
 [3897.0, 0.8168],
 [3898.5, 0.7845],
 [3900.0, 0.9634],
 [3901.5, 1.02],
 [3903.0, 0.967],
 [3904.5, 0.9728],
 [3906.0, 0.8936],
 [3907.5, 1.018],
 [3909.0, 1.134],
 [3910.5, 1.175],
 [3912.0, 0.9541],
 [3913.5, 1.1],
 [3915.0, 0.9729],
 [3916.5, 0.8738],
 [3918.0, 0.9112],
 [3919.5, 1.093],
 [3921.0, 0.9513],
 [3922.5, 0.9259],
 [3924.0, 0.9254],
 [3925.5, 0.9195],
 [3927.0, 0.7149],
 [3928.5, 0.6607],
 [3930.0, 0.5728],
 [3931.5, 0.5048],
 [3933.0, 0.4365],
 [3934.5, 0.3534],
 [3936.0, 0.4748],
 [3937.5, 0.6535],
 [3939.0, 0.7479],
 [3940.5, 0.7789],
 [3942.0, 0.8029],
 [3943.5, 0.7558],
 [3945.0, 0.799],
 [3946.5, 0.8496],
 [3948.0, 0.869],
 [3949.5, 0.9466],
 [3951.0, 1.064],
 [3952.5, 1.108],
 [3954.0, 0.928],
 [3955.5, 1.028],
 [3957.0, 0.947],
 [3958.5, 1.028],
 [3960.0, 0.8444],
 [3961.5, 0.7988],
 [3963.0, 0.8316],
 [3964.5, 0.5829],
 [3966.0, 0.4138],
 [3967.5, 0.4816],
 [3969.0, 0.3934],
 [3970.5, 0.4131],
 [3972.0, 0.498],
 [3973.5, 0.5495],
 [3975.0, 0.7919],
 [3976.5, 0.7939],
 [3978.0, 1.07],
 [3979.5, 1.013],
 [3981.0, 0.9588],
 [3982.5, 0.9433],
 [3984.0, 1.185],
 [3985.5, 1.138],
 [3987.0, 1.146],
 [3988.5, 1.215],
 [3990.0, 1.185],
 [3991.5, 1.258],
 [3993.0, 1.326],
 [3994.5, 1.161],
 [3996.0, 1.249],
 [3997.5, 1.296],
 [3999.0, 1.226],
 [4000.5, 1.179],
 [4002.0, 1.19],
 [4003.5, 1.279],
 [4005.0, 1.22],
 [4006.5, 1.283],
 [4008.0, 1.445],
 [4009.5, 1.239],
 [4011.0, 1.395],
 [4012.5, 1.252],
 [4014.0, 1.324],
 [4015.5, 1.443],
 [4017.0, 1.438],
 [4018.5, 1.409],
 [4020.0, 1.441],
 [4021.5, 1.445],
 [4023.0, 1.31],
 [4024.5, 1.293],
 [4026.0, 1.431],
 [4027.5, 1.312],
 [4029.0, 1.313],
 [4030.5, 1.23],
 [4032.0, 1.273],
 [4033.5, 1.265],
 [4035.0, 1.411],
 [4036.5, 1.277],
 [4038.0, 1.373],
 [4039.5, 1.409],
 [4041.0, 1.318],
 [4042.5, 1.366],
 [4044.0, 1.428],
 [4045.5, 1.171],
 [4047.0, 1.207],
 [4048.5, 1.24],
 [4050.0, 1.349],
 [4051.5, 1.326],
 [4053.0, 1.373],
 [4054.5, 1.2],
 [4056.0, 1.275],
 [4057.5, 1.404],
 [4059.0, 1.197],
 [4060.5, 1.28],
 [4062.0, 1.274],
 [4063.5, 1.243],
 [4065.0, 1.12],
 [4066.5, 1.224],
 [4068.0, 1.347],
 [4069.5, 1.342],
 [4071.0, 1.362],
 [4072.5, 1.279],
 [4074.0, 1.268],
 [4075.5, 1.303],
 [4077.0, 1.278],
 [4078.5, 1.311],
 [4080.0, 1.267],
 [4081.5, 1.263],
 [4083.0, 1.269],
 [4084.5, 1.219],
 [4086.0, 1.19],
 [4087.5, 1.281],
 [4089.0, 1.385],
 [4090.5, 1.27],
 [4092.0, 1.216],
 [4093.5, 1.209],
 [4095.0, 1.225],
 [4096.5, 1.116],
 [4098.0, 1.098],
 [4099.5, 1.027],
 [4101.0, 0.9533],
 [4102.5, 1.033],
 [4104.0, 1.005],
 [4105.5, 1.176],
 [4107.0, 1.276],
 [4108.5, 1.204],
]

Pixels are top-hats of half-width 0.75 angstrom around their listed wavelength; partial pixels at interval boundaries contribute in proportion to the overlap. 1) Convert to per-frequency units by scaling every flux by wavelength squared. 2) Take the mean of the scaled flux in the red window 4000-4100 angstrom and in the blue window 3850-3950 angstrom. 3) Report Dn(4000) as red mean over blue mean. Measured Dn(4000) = 1.67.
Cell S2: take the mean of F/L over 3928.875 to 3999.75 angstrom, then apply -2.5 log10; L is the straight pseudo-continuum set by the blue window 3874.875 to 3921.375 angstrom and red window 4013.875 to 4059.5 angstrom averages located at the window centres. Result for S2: 0.28 mag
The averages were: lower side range 0.884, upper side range 1.33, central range 0.859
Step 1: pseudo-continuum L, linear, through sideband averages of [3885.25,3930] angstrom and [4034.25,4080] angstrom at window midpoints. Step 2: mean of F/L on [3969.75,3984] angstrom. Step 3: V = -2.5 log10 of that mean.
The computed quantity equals 0.32 mag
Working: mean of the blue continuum 0.891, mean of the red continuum 1.3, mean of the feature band 0.803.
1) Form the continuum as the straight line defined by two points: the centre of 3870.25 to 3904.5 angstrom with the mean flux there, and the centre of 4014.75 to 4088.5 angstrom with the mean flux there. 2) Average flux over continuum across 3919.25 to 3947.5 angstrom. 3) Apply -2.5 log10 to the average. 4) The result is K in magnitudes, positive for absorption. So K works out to 0.296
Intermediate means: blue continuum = 0.822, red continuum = 1.31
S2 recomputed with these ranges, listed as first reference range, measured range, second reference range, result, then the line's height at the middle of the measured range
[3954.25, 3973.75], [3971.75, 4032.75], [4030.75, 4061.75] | -0.23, 0.975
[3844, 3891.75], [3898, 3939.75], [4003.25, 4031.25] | 0.17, 1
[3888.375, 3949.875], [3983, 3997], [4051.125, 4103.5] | -0.19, 1.01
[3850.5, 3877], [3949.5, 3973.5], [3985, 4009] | 0.44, 1.14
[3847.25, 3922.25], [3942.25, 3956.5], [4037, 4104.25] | 0.10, 1.01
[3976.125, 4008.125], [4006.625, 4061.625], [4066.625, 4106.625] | -0.12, 1.19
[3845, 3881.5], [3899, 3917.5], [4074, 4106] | -0.09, 0.92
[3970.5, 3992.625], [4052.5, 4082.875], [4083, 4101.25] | -0.12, 1.14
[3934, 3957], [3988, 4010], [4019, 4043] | -0.09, 1.15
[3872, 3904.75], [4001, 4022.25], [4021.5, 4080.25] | -0.13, 1.18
